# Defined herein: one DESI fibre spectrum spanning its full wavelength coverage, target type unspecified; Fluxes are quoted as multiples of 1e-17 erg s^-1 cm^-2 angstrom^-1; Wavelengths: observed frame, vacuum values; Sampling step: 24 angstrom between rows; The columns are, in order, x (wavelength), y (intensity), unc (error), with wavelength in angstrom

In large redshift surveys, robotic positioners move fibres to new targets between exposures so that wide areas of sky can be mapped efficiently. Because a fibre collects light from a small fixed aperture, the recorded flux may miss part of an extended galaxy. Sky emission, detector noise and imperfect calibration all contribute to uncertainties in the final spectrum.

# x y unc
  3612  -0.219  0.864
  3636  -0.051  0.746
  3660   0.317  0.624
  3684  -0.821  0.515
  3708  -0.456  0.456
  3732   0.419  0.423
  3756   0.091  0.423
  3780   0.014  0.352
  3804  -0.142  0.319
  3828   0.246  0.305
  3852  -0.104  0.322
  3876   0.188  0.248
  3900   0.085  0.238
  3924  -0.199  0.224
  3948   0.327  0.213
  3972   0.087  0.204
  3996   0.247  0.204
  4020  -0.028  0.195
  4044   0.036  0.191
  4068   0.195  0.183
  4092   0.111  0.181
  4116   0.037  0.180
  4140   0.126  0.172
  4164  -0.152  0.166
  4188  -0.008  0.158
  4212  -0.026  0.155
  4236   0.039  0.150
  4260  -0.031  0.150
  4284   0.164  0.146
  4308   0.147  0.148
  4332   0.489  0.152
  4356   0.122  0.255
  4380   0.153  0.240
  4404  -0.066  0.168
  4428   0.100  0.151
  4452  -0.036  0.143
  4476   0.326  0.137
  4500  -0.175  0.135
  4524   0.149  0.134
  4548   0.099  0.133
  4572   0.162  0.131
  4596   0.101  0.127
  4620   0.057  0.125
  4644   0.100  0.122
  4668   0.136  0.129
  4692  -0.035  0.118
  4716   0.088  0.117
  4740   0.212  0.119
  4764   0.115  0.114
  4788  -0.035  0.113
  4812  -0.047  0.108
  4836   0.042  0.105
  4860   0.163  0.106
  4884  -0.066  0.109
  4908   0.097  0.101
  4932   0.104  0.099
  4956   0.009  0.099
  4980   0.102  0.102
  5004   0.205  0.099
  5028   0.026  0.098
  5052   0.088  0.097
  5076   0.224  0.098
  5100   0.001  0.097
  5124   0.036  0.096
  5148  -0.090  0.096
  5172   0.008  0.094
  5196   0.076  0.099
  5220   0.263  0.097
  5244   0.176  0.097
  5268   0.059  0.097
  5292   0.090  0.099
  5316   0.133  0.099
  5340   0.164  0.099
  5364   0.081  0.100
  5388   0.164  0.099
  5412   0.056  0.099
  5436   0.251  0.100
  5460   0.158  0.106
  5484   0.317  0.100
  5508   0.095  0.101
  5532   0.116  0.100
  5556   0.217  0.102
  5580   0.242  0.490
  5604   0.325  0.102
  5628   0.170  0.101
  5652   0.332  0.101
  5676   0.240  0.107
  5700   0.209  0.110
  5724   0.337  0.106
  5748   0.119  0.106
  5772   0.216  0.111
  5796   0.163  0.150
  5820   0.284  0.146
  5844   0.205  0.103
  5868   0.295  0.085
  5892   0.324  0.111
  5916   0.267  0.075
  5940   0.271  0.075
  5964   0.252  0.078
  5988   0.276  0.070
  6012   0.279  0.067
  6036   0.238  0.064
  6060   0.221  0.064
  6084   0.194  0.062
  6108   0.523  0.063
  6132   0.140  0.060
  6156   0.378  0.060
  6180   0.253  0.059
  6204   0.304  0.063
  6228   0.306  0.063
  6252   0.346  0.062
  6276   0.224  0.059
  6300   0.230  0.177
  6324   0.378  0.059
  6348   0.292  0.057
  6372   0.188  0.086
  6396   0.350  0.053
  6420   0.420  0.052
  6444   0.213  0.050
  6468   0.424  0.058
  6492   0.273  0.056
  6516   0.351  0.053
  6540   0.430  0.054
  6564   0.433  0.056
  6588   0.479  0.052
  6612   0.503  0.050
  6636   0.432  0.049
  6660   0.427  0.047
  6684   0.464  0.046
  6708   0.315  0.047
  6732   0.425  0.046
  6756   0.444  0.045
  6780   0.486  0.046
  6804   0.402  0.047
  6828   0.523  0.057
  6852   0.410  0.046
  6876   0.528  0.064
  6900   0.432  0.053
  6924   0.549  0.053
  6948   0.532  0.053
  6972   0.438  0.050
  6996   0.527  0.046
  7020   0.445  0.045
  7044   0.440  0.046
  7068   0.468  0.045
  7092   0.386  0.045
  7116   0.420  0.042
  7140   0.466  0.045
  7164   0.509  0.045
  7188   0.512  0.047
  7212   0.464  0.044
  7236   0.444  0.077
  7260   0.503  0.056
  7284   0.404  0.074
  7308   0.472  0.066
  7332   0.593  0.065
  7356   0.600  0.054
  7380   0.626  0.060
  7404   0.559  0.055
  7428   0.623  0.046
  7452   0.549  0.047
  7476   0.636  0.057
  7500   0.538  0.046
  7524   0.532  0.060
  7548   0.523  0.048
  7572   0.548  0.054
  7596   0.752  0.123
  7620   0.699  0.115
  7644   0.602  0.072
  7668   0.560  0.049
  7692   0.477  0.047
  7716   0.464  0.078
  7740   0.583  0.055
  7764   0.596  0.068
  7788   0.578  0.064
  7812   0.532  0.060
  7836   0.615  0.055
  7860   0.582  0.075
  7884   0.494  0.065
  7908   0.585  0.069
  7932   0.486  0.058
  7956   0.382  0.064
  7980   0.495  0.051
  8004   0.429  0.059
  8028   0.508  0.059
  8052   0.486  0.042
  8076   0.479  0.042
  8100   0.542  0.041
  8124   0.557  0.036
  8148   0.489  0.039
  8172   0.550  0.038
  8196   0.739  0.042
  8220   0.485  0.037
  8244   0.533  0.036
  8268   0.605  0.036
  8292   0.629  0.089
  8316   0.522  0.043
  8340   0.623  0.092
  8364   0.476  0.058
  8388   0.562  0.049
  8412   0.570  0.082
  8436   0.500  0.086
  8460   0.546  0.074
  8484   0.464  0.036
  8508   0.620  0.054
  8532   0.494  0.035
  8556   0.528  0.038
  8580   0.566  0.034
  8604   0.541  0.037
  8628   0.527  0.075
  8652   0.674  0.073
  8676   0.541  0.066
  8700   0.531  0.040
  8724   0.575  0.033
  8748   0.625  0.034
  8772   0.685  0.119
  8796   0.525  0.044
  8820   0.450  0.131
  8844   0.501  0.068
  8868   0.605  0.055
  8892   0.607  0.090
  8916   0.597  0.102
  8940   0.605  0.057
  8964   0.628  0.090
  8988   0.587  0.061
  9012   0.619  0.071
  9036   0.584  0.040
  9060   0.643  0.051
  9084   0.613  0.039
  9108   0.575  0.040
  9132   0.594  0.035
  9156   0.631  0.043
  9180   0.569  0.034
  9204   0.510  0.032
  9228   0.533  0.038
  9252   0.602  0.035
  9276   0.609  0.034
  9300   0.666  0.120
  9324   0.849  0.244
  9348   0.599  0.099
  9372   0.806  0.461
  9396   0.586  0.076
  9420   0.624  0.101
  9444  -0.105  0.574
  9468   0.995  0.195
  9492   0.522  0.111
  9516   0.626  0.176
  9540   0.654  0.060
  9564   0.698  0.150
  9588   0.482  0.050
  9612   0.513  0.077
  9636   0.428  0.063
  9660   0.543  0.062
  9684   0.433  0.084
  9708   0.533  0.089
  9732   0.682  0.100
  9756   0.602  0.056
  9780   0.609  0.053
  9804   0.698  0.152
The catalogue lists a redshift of 0.637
